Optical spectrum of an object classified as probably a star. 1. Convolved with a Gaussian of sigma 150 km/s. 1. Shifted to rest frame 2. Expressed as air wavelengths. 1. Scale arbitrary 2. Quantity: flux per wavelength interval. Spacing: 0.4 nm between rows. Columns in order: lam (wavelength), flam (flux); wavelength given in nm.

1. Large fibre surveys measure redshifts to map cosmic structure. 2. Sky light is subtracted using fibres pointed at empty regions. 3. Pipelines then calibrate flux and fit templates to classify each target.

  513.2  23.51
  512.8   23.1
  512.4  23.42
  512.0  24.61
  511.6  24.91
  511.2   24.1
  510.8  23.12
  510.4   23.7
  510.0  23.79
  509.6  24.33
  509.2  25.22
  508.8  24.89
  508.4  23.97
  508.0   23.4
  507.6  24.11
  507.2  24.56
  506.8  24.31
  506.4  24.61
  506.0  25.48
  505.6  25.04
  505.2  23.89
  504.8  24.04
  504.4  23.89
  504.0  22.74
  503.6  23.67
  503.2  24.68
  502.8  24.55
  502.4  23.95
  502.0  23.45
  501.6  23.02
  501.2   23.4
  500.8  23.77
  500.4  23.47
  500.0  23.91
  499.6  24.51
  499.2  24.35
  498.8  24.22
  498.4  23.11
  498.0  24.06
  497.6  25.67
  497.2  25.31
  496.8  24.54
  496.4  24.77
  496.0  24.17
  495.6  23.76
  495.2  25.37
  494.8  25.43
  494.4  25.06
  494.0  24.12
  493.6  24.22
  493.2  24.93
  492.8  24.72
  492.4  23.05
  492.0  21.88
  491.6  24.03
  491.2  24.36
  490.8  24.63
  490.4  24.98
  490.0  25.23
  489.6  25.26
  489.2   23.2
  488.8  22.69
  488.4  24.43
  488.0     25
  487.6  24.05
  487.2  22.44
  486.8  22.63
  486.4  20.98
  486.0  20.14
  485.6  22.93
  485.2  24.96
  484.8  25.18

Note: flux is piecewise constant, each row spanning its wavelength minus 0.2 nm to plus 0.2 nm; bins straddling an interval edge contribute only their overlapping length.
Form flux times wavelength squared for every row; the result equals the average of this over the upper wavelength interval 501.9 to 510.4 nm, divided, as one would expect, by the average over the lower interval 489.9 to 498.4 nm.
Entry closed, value 1.04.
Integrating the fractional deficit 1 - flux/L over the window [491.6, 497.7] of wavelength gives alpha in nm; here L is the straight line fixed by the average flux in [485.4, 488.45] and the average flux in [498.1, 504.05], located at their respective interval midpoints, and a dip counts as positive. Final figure -0.29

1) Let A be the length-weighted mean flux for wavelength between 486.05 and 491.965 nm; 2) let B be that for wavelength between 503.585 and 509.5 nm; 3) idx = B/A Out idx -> 1.02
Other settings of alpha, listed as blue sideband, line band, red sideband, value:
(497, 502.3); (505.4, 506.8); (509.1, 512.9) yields -0.05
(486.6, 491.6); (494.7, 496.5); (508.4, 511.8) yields -0.04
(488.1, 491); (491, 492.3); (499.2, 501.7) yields 0.05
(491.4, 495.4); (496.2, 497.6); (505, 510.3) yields -0.04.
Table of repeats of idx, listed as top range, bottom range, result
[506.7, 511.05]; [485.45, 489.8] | 1.05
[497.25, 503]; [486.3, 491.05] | 1.01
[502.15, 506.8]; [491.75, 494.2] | 1.02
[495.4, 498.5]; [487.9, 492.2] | 1.01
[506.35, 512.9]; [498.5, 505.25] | 1.01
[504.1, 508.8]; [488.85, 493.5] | 1.01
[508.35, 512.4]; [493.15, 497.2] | 0.98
